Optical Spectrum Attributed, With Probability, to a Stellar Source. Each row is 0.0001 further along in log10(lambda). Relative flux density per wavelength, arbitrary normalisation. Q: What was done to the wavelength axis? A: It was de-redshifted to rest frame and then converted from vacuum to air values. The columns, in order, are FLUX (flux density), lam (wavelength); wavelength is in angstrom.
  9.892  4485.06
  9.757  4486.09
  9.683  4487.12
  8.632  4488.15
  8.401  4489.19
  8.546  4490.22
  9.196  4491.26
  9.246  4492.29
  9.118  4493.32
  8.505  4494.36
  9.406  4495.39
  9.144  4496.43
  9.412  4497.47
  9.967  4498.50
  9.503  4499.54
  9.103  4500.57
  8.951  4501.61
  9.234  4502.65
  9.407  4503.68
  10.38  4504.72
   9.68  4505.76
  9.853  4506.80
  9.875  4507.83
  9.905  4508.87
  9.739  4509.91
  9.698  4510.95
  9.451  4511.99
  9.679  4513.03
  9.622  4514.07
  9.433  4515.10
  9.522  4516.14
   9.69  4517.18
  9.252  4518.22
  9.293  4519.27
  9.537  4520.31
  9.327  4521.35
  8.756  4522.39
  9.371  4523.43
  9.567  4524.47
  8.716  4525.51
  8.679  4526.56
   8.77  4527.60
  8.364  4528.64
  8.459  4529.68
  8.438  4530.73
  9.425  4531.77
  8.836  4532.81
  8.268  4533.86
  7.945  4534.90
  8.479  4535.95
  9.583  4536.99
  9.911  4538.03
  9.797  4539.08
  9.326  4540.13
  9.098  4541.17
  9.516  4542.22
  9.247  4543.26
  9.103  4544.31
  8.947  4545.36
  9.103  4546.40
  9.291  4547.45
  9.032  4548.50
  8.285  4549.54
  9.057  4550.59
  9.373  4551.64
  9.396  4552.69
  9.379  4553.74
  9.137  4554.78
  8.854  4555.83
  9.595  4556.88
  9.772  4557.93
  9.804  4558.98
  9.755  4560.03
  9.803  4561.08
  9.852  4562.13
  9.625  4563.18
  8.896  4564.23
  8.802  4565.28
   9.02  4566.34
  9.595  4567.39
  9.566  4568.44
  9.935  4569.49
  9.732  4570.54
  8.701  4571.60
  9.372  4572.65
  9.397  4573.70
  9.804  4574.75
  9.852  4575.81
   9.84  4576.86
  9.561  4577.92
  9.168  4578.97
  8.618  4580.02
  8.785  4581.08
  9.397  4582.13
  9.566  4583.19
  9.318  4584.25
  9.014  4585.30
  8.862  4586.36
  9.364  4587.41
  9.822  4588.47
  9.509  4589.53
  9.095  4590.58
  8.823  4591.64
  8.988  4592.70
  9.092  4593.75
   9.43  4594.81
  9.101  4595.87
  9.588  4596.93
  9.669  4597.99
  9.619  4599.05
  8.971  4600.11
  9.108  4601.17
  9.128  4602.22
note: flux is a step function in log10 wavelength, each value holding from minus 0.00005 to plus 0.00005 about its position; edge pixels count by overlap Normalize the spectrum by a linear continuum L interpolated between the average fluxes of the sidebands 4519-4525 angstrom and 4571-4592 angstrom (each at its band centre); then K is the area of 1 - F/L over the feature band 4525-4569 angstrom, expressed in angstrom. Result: 0.8 angstrom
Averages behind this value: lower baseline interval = 9.32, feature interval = 9.14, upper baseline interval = 9.3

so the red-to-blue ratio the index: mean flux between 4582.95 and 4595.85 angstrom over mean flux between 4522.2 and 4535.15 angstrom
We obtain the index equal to 1.1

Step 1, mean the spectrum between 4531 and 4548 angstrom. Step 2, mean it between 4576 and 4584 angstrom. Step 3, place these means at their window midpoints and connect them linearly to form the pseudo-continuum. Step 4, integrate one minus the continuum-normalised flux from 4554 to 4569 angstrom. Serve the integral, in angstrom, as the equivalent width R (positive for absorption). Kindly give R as -0.4 angstrom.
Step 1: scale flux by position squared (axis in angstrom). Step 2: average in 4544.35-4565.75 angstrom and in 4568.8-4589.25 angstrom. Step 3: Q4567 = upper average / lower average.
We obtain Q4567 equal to 1.02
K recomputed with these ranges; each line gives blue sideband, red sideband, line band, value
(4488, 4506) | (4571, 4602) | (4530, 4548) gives 0.35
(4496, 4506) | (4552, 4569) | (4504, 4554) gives 1.14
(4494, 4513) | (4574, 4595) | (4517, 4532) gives 0.70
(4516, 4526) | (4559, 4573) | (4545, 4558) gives 0.34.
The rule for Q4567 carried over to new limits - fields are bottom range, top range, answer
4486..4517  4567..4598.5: 1.03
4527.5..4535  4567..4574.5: 1.12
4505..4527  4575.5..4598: 1.01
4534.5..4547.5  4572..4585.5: 1.04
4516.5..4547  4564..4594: 1.05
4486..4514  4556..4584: 1.04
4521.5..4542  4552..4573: 1.07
